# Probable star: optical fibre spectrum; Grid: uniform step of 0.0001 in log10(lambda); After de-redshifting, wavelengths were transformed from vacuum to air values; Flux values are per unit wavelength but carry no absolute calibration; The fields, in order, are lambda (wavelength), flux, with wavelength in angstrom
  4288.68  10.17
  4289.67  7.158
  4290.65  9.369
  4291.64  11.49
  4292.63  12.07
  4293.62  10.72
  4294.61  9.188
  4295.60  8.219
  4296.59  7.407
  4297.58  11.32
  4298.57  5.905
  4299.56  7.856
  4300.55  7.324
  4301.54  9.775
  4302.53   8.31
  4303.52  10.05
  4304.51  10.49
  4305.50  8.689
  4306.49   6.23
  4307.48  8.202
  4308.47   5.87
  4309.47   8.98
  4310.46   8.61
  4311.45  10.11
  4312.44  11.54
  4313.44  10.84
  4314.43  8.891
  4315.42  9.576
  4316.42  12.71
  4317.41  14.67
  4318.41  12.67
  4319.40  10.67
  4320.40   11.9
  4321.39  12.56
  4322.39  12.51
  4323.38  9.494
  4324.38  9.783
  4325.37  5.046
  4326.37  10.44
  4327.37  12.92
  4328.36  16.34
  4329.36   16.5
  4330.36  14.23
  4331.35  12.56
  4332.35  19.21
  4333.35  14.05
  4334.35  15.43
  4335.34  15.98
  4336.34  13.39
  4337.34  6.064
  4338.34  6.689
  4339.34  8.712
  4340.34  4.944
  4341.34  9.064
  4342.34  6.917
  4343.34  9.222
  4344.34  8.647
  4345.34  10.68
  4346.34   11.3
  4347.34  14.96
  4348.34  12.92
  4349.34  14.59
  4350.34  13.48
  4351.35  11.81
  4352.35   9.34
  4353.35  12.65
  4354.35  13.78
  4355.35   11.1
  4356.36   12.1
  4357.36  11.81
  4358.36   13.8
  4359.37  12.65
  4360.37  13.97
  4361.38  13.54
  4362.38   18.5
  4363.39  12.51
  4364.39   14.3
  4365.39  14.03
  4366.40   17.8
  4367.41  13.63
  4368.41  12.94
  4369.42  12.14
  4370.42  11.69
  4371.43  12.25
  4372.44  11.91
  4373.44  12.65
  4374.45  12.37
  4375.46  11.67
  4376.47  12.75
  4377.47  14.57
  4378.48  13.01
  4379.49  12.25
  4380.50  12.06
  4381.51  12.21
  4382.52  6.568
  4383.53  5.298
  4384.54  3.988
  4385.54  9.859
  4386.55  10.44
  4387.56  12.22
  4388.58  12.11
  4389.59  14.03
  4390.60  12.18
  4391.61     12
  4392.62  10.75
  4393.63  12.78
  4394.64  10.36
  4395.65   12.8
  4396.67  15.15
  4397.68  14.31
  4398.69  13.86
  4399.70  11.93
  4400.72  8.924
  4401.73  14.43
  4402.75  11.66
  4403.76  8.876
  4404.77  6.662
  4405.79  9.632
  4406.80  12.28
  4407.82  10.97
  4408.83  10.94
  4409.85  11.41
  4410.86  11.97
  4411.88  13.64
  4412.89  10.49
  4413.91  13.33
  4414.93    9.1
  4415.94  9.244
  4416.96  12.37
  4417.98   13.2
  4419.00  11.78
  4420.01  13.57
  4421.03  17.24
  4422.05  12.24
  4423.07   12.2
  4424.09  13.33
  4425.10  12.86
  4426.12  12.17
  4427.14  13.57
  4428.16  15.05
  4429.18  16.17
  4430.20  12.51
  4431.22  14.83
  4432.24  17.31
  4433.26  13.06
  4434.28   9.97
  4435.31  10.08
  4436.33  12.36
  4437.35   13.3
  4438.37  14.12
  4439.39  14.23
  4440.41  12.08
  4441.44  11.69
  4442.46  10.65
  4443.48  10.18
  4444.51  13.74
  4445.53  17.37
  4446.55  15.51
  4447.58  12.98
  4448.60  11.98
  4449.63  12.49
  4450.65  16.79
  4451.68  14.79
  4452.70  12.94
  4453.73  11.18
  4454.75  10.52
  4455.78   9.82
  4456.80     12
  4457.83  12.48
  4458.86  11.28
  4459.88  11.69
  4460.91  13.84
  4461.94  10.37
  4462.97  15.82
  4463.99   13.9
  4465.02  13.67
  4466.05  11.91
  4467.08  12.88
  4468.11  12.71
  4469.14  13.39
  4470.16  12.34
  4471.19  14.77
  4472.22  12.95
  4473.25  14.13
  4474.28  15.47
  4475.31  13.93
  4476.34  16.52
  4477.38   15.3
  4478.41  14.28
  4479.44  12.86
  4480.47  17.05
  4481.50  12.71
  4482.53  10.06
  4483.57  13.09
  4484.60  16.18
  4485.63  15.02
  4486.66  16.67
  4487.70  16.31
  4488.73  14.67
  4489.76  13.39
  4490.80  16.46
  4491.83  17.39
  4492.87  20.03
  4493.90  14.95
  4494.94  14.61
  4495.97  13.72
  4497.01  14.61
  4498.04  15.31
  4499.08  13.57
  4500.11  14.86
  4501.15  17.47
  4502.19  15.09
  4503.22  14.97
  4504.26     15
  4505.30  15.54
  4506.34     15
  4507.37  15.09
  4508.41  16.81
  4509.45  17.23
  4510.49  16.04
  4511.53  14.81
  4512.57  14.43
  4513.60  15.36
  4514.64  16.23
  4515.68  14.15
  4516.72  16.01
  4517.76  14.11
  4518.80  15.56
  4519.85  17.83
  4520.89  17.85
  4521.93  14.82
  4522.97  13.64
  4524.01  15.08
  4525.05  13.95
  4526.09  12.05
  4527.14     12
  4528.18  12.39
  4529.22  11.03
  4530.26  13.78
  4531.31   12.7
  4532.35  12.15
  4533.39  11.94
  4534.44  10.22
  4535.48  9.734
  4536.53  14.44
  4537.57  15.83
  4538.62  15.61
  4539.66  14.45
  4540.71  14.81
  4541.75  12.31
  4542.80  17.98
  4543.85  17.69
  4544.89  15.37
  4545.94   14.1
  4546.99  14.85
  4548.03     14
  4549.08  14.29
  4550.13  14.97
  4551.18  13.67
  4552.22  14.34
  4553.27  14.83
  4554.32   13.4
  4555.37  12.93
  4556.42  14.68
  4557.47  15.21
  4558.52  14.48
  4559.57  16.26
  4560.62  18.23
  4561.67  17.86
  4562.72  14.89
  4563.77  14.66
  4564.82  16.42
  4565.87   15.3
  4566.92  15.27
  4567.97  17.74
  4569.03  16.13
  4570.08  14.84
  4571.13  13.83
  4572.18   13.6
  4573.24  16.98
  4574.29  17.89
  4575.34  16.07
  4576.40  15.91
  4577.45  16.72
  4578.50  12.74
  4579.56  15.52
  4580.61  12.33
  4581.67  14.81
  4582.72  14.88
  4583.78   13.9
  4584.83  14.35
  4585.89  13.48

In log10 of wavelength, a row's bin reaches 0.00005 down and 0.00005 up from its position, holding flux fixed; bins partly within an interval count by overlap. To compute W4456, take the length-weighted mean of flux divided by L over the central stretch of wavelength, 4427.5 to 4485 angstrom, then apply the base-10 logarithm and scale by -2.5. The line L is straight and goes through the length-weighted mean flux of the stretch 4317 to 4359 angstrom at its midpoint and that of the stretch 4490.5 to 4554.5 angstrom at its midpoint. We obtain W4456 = 0.03 mag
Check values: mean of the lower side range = 11.8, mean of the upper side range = 14.7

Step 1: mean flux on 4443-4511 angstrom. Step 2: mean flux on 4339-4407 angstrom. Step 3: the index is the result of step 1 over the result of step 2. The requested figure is 1.21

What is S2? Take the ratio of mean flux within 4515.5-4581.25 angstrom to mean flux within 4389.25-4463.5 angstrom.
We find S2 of 1.2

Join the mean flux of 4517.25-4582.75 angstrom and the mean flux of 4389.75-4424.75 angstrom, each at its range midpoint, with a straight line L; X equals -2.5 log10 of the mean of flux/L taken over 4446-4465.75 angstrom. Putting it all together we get 0.003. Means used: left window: 12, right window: 14.7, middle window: 12.8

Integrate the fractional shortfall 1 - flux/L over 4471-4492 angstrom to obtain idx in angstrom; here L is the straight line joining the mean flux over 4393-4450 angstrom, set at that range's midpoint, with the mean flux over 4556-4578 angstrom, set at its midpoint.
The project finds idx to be -1.2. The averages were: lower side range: 12.5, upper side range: 15.9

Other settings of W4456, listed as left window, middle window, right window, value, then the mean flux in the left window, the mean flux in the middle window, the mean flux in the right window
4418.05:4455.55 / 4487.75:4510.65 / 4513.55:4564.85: -0.11 mag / 13.2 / 15.5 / 14.5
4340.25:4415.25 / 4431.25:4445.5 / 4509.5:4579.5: 0.01 mag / 11.8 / 12.8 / 14.8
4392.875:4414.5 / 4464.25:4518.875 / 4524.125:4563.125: -0.12 mag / 11.7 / 14.8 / 14.2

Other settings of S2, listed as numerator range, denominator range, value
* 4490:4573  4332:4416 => 1.26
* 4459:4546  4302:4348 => 1.34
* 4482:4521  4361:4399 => 1.25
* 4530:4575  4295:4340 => 1.39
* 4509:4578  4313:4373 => 1.22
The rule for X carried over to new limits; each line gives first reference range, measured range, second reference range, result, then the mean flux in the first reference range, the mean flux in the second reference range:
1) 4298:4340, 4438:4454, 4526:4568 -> -0.05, 10.7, 14.3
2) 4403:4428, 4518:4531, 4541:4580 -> 0.02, 11.8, 15.3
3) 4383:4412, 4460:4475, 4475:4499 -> 0.06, 11.2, 15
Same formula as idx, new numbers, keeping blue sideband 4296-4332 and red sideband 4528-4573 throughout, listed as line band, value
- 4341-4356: -0.6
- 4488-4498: -1.5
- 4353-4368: -3.5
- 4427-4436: -0.9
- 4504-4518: -1.6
